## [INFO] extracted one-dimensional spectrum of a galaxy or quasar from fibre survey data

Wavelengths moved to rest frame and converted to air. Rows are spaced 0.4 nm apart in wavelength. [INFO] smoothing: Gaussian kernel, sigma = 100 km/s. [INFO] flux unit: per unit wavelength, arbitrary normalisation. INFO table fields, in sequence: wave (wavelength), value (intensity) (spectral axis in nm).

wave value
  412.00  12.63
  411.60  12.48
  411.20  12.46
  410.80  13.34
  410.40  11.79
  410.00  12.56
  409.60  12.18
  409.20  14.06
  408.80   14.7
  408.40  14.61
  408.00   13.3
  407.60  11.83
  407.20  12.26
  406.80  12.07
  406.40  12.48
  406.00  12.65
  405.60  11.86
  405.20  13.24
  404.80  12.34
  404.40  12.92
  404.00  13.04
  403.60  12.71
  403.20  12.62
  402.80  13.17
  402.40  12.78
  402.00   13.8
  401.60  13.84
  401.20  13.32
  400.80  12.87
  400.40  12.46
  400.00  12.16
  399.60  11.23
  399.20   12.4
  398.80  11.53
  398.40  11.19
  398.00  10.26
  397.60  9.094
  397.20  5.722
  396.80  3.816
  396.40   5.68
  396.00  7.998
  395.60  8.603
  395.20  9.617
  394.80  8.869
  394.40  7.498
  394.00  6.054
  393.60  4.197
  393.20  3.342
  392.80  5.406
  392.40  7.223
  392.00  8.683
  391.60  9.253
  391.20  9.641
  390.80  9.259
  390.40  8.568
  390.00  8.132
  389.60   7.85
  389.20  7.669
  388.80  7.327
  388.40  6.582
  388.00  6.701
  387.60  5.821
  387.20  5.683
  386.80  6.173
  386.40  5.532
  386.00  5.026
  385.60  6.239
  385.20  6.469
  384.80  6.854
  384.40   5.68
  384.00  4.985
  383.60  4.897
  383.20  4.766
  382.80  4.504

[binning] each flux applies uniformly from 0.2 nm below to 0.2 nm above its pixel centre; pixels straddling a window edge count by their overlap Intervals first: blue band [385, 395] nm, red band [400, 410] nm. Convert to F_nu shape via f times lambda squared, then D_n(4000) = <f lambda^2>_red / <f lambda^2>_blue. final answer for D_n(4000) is 2.01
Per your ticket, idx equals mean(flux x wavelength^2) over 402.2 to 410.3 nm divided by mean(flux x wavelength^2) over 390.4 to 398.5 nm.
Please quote 1.81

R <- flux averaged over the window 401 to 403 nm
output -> 13.4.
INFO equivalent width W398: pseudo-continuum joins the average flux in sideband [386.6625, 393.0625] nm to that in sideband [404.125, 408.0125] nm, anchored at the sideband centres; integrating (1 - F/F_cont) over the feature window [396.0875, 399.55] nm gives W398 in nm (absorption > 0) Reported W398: 0.42 nm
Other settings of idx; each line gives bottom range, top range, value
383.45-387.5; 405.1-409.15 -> 2.50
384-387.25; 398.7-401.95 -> 2.29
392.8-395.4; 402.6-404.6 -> 2.08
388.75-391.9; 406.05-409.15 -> 1.67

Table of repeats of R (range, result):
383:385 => 5.44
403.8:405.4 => 12.9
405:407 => 12.5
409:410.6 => 12.6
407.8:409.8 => 13.8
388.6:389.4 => 7.5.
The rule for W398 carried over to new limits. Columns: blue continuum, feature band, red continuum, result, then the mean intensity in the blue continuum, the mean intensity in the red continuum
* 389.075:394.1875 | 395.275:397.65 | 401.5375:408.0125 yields 0.63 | 7.33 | 12.7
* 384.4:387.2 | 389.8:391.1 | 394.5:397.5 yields -0.43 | 6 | 7.26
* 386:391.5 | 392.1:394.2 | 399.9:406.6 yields 0.83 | 7.26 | 12.8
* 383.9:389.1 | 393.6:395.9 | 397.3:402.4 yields 0.46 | 6.13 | 11.9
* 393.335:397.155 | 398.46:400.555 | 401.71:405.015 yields -0.39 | 6.82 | 12.9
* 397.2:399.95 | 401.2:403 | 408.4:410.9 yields -0.30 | 10.6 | 13.2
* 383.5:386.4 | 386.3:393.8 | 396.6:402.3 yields 0.51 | 5.75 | 11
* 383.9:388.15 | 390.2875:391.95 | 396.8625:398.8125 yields -0.44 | 5.94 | 8.96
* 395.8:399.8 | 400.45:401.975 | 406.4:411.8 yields -0.48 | 8.89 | 12.9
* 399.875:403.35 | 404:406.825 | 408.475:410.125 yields 0.15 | 13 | 13.5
